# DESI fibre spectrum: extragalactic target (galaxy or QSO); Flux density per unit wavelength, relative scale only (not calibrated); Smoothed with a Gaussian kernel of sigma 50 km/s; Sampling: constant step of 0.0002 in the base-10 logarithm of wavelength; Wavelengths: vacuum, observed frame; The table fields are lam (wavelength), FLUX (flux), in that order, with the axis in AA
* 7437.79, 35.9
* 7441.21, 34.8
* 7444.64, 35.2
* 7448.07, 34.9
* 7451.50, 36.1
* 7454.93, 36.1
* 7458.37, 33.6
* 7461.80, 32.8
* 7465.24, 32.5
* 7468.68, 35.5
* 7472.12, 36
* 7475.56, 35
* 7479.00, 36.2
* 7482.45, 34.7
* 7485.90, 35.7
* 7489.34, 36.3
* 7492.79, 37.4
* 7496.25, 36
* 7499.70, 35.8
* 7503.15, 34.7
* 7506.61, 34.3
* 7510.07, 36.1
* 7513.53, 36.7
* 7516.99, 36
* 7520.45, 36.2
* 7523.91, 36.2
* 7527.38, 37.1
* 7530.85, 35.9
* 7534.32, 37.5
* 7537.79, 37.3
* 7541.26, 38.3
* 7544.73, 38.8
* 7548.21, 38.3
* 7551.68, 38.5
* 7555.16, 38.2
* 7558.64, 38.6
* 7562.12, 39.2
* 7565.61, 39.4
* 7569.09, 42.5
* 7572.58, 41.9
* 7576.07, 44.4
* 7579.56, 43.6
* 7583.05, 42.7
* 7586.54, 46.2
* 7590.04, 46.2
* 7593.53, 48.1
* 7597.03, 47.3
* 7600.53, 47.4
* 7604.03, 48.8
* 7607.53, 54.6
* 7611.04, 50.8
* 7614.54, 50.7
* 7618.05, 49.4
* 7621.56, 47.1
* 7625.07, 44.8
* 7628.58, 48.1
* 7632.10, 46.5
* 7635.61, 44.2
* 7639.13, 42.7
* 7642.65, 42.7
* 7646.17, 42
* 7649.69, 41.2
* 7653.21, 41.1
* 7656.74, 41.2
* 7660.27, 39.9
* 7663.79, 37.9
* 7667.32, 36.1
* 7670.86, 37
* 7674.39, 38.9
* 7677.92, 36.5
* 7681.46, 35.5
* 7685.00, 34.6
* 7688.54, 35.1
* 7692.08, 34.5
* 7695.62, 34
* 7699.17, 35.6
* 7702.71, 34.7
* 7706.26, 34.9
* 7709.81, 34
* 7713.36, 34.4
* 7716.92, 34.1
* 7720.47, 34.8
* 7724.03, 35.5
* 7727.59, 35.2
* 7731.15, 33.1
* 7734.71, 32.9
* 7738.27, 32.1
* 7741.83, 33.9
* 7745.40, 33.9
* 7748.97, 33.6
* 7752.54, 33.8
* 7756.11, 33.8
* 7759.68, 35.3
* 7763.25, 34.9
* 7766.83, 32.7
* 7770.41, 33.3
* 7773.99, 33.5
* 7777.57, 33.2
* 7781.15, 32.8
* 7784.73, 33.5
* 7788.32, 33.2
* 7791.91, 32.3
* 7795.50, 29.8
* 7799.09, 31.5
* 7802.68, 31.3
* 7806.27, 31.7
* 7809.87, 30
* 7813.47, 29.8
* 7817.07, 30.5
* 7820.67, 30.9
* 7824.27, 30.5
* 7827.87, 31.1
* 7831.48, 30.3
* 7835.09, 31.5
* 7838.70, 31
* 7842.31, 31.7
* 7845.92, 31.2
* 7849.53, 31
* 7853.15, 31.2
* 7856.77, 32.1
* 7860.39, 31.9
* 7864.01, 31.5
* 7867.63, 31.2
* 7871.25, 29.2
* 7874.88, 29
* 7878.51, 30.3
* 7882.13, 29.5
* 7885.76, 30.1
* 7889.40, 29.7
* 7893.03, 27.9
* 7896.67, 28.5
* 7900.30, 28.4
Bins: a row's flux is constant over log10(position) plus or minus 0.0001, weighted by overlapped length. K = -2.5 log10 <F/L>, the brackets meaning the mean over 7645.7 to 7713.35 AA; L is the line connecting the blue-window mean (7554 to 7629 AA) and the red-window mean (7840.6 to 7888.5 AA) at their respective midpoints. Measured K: 0.11 mag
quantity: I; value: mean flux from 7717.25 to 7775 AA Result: 33.9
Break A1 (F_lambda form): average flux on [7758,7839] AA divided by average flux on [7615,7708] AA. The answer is 0.8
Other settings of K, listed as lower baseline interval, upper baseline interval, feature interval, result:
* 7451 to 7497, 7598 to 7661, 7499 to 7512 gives 0.07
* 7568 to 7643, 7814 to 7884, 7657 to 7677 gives 0.12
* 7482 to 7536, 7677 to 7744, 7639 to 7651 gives -0.20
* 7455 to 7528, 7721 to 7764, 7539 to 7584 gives -0.15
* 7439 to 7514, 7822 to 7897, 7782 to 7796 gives -0.04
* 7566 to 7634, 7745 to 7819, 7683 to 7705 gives 0.14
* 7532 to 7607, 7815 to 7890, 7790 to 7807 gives 0.05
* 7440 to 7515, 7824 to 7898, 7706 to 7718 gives -0.06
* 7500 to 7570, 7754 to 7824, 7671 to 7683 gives -0.08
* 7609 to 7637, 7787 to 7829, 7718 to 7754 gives 0.11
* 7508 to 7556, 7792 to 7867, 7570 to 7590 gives -0.21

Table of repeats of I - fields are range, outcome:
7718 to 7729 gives 35.1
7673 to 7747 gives 34.7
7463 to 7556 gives 36.3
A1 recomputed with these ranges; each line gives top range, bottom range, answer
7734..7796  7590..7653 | 0.71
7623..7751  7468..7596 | 0.97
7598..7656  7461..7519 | 1.31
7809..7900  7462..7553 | 0.84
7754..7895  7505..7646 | 0.74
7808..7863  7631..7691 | 0.79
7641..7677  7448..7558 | 1.10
